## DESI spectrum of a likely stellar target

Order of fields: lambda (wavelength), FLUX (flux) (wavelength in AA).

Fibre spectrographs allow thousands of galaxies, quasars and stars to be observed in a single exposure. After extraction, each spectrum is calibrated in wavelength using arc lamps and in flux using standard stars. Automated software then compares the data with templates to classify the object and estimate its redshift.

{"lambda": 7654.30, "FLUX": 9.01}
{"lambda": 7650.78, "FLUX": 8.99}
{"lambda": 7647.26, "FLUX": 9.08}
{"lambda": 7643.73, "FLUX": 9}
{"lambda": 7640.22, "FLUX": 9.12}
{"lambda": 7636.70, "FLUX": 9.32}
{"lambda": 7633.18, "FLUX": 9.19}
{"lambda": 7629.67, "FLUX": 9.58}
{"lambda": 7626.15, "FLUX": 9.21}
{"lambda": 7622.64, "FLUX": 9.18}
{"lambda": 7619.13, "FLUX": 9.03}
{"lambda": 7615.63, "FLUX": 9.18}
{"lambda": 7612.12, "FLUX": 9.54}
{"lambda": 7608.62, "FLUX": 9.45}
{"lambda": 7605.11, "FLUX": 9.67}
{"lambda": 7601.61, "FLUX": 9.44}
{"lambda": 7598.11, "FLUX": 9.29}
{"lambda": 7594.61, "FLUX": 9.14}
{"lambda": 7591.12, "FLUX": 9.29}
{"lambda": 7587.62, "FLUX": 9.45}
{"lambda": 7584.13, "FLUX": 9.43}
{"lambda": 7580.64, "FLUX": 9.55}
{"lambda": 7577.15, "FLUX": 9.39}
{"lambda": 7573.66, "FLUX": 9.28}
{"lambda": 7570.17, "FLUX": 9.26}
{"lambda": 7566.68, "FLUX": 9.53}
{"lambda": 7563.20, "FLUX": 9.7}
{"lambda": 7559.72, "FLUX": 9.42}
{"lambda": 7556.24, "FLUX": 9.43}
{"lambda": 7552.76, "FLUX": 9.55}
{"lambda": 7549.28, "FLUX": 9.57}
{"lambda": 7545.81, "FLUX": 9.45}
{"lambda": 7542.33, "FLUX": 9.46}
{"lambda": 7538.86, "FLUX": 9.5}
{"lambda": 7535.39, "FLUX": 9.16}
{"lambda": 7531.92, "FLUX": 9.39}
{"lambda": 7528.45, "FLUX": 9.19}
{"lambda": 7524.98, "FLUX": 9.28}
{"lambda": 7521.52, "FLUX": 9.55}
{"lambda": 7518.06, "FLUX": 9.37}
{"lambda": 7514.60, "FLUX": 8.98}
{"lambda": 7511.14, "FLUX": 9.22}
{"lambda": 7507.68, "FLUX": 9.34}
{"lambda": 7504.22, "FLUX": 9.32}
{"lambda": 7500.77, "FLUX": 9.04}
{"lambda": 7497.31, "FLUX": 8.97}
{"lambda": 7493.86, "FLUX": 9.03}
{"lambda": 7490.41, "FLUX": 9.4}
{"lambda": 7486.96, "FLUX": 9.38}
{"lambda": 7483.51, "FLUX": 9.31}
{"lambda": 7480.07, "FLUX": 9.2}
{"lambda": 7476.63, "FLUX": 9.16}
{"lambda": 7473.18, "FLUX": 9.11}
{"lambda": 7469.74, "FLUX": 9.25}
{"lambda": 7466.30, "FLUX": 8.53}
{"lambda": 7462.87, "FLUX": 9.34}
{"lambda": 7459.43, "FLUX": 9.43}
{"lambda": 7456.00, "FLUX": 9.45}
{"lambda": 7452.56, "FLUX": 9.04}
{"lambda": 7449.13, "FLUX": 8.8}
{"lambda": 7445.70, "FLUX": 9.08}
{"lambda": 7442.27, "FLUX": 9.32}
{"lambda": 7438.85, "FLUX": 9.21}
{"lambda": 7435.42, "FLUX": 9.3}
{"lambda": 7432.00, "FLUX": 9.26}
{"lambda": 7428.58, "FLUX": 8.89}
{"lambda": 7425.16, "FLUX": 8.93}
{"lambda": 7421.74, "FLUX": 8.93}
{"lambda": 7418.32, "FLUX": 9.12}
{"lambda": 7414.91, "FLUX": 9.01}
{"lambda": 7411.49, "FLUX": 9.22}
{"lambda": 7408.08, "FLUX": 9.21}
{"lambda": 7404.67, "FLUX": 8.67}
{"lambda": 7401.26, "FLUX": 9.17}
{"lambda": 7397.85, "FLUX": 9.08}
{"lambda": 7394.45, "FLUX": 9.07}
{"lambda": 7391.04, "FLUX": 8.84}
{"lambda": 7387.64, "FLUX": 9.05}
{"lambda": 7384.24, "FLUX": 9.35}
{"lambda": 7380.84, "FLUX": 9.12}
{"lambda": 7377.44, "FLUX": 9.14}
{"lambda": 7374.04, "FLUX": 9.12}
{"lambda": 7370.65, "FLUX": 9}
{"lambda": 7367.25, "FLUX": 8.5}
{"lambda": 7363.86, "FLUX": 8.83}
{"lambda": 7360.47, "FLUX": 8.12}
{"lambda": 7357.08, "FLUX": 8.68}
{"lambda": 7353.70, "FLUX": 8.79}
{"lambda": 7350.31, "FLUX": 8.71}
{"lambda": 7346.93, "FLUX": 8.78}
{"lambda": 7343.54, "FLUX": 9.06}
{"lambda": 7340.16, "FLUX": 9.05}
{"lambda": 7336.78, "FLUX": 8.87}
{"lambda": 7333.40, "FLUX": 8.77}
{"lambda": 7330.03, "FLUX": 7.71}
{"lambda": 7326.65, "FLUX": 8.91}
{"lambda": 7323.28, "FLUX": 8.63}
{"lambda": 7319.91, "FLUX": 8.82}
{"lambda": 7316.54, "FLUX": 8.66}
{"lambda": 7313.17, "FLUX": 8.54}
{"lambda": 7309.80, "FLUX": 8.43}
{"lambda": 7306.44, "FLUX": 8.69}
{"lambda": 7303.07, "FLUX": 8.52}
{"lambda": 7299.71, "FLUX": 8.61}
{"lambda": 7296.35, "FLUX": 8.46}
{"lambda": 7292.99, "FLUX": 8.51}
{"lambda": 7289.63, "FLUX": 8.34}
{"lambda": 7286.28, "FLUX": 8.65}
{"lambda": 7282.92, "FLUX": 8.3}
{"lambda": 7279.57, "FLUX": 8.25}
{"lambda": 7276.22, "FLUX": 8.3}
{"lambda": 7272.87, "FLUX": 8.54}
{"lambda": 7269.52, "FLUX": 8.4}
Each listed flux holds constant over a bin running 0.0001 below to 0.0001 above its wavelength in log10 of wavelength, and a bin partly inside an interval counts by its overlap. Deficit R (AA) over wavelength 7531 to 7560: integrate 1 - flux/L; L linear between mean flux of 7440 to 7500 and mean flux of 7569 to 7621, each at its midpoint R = -0.5 AA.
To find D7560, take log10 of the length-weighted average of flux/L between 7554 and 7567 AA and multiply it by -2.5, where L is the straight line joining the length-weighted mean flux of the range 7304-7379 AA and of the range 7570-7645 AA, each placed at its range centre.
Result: -0.04 mag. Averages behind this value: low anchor 8.72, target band 9.52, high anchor 9.32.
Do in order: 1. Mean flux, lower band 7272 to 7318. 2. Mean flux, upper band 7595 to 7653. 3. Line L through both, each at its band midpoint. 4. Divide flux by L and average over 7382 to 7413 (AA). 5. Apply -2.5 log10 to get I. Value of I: -0.042 mag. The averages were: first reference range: 8.48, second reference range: 9.26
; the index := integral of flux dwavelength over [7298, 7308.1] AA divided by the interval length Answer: 8.6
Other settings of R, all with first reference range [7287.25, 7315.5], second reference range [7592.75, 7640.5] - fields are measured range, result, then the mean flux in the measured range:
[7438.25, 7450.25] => -0.3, 9.11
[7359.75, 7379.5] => -0.3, 8.82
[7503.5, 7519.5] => -0.3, 9.24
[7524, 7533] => -0.2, 9.27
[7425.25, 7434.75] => -0.2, 9.08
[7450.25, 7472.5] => -0.6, 9.16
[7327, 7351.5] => -0.3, 8.72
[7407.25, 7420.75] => -0.5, 9.12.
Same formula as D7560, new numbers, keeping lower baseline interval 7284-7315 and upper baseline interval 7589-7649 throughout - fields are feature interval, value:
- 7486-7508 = -0.02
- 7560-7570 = -0.04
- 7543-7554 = -0.05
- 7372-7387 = -0.06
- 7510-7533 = -0.03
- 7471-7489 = -0.03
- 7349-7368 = 0.01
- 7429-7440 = -0.05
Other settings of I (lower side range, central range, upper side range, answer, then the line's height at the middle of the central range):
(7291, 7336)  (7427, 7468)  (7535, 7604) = -0.02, 9.01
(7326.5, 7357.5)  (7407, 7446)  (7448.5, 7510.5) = -0.01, 9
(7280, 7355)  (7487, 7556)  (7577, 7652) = -0.03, 9.08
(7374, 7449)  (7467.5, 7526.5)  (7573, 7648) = 0.00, 9.18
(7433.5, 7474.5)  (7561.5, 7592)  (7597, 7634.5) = -0.02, 9.3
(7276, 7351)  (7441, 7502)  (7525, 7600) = -0.01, 9.1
